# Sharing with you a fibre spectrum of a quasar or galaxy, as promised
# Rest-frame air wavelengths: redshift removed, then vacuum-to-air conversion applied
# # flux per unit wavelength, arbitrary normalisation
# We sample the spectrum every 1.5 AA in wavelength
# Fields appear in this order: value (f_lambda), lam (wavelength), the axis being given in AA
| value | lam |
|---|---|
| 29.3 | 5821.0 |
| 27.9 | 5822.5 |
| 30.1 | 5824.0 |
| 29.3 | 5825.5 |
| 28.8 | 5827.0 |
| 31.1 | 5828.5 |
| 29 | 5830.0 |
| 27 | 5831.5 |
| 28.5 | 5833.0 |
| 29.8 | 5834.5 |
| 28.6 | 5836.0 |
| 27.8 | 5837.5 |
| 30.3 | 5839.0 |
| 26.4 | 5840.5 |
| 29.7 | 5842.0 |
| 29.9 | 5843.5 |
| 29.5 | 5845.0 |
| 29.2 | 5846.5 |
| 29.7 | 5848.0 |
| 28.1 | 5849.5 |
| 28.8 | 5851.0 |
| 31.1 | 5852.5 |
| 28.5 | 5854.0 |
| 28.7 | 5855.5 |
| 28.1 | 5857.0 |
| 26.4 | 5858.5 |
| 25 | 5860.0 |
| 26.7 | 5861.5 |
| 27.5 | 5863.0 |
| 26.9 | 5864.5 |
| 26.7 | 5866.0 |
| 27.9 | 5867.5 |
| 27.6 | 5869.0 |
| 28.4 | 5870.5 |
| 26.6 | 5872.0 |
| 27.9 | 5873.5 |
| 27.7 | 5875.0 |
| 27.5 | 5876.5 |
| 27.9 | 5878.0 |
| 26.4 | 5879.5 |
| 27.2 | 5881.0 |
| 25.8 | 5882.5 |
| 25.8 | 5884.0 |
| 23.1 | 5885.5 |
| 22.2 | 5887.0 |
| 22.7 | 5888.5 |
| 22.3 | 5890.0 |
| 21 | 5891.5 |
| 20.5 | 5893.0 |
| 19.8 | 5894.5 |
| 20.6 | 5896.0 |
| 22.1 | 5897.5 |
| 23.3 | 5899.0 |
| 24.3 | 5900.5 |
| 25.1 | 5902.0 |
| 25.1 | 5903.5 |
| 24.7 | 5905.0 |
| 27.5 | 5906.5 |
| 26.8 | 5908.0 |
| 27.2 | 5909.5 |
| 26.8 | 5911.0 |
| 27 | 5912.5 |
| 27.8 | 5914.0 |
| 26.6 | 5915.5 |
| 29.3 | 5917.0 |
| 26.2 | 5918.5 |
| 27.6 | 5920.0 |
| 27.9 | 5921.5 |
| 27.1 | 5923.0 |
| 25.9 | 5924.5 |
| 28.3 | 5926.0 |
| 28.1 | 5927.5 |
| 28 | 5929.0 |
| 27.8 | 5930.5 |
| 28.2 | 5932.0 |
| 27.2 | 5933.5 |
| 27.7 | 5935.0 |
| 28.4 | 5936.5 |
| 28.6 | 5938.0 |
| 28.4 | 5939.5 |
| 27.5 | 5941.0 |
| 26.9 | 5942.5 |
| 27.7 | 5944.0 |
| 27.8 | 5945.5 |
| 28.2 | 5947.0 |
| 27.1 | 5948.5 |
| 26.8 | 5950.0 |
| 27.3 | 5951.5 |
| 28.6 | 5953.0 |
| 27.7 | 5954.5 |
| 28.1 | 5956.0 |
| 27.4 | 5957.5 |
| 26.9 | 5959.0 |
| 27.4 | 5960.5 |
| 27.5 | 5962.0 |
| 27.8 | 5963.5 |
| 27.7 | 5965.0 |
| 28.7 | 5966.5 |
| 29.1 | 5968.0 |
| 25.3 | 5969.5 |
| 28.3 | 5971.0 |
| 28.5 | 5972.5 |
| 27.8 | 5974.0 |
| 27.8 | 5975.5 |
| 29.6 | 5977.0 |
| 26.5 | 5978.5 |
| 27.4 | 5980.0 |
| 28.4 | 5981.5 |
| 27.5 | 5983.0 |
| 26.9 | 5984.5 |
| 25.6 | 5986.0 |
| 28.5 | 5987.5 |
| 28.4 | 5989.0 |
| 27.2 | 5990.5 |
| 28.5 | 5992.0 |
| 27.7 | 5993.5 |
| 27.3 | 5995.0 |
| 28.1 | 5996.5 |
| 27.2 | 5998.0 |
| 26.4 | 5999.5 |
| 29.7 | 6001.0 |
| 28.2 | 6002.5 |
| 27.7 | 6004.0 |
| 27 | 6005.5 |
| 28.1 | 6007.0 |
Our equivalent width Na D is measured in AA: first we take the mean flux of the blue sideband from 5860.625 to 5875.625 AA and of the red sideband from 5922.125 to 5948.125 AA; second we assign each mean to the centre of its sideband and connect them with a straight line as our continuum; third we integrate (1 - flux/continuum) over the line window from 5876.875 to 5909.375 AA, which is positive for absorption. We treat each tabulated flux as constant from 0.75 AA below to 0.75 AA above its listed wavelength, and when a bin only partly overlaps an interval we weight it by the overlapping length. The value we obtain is 4.0 AA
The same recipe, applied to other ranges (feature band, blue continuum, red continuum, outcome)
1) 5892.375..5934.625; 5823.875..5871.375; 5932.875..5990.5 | 3.1 AA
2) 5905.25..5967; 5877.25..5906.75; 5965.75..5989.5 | -4.2 AA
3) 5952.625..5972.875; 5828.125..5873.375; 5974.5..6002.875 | 0.1 AA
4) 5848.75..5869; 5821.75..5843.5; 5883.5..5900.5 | -1.4 AA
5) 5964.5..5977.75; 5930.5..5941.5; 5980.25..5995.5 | -0.2 AA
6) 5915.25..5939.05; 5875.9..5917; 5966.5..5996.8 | -1.7 AA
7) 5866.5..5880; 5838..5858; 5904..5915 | 0.3 AA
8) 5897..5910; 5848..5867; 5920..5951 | 1.2 AA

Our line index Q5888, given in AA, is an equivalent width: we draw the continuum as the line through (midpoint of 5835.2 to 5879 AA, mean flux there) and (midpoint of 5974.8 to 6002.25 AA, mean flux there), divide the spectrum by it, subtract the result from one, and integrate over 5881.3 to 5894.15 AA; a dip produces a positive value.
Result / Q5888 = 2.3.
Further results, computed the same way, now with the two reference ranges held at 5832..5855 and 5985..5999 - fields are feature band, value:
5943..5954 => 0.1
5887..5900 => 3.1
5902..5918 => 0.9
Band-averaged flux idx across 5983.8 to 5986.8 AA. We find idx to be 26.3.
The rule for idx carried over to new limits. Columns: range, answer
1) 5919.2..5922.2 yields 27.7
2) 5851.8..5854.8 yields 29.8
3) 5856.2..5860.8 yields 26.5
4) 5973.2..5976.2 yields 27.8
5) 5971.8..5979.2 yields 28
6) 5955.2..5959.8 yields 27.5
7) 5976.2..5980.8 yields 27.8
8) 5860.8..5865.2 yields 27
